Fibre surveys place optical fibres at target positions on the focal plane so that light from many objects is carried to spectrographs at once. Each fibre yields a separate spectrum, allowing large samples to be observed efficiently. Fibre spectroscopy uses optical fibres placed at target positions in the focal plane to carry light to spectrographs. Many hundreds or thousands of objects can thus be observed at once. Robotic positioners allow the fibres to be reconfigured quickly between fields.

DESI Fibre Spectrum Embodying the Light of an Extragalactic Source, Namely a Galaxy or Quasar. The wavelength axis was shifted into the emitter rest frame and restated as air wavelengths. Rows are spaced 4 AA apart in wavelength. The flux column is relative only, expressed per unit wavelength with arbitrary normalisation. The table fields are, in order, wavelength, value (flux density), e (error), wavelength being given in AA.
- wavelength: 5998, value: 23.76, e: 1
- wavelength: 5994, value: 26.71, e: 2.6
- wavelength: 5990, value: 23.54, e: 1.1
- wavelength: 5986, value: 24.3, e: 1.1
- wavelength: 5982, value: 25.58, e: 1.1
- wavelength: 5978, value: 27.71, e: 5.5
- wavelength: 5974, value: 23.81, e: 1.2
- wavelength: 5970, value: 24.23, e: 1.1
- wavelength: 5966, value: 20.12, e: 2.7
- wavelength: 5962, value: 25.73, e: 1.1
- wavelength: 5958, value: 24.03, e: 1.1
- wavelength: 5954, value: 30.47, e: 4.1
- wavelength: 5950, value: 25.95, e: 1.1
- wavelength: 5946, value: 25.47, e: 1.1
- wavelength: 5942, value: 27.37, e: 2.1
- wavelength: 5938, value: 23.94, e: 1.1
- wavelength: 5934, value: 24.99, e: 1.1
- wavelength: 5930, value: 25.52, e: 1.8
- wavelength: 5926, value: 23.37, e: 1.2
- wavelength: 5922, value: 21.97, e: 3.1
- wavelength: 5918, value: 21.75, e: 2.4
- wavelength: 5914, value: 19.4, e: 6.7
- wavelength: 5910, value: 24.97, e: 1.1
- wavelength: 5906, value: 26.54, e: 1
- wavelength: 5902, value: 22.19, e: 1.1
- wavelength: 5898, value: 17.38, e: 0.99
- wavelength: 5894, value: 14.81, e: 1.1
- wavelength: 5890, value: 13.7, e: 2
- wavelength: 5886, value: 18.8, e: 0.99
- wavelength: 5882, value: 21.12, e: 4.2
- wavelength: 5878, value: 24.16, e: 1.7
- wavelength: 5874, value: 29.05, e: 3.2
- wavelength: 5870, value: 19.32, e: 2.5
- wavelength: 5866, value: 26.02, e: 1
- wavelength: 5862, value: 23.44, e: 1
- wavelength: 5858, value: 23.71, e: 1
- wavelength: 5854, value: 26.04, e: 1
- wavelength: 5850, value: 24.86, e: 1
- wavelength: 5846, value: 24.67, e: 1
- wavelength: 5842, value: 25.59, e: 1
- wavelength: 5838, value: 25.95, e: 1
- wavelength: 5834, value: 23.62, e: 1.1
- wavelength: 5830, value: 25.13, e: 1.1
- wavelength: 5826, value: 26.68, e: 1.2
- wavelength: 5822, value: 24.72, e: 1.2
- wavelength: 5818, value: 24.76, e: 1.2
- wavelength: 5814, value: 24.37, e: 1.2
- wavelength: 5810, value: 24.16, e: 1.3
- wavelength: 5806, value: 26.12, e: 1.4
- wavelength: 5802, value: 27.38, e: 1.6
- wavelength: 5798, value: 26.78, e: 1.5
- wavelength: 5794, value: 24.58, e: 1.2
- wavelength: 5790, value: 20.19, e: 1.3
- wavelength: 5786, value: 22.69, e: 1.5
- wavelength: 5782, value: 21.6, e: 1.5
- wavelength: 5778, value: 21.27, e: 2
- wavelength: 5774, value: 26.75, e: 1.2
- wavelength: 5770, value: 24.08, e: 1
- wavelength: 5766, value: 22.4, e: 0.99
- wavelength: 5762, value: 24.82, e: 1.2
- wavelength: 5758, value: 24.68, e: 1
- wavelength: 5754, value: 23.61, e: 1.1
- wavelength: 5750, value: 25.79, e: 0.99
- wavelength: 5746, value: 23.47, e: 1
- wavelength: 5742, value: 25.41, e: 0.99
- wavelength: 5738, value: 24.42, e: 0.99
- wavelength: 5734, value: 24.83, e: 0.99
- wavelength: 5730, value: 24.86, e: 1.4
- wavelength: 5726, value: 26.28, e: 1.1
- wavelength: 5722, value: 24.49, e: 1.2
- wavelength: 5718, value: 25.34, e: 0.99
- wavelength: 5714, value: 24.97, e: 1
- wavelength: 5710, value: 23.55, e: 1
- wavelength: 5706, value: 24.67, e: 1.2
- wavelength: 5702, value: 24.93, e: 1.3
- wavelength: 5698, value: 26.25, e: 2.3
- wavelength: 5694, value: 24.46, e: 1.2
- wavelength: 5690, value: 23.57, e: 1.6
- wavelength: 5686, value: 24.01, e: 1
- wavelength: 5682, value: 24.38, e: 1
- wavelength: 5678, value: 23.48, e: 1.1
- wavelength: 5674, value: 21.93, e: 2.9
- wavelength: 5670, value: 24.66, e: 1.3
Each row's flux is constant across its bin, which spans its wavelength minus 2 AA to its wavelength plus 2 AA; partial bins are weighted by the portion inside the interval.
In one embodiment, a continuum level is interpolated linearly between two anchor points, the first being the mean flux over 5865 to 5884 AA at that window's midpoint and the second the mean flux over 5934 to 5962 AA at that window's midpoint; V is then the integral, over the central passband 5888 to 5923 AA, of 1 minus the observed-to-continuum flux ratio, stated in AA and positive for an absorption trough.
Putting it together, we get 6.4 AA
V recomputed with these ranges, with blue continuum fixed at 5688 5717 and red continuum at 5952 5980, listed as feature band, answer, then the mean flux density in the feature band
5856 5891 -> 3.6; 22.4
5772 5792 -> 1.9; 22.5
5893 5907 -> 2.7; 20.2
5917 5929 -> 1.1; 22.7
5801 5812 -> -0.4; 25.8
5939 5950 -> -0.4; 26.1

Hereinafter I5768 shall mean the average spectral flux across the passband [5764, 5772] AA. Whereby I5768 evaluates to 23.2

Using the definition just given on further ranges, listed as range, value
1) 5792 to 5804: 26.2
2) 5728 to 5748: 24.6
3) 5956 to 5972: 23.5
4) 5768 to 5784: 23.4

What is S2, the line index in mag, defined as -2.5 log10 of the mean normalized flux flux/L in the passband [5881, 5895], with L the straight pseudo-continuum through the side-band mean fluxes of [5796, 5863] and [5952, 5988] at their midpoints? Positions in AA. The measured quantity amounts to 0.43 mag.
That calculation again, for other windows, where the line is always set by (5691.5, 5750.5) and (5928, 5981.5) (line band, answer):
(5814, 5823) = 0.02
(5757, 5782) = 0.05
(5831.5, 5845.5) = 0.00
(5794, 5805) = -0.06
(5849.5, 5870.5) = 0.04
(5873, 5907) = 0.23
